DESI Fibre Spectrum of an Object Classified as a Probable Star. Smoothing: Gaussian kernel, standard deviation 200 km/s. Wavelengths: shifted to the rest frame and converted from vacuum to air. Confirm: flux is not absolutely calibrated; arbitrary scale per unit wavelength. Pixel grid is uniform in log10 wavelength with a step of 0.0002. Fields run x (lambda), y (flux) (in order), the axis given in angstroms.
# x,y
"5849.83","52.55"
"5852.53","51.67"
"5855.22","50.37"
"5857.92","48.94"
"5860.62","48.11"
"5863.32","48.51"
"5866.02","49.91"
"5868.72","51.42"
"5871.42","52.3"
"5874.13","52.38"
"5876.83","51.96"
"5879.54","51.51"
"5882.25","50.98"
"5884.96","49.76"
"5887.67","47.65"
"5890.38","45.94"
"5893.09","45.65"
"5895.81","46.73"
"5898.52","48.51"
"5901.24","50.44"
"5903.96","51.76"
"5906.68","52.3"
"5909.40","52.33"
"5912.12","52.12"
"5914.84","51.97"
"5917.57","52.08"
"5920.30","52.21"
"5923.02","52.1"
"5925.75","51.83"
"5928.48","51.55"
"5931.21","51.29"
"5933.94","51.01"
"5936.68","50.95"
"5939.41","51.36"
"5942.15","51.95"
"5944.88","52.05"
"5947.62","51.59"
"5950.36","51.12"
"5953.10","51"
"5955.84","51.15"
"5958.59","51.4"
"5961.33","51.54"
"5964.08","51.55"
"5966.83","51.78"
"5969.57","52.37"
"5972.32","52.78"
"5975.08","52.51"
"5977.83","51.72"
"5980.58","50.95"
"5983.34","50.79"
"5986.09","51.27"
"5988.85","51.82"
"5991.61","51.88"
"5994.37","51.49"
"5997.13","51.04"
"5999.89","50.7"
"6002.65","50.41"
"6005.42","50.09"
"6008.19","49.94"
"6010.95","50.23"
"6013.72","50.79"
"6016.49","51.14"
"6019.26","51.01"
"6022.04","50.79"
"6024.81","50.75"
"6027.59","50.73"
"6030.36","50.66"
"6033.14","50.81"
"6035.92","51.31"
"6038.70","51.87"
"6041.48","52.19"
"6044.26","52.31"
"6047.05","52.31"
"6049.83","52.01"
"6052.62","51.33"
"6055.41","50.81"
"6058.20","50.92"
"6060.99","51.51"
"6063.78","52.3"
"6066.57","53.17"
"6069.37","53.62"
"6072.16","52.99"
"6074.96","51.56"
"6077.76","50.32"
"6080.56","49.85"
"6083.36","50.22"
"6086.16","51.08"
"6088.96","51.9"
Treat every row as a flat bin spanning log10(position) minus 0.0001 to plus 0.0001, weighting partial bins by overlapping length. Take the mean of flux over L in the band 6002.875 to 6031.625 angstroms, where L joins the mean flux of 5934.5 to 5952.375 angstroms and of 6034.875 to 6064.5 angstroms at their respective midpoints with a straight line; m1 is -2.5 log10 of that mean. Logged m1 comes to 0.022 mag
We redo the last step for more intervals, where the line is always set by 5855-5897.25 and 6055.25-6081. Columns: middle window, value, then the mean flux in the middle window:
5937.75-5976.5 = -0.03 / 51.7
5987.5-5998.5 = -0.01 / 51.6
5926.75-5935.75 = -0.02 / 51.3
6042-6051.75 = -0.01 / 52.2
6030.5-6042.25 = 0.00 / 51.4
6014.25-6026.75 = 0.01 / 50.9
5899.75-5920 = -0.04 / 51.8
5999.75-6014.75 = 0.02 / 50.3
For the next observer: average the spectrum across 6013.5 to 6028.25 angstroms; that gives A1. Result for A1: 50.9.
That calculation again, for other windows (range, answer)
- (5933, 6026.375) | 51.3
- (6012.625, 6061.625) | 51.3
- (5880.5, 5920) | 49.9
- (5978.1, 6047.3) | 51.1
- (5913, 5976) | 51.7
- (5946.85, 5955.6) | 51.2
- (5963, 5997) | 51.7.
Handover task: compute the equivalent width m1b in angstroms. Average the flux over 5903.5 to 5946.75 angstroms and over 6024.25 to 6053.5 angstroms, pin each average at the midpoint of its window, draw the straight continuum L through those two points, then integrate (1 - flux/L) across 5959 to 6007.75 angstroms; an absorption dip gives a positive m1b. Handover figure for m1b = 0.2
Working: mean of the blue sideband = 51.8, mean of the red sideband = 51.5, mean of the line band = 51.4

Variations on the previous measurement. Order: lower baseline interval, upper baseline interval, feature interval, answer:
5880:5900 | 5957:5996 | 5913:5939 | -1.10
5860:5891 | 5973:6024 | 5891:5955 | -0.59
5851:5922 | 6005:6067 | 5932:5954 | -0.31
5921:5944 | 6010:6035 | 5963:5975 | -0.22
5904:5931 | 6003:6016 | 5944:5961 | 0.00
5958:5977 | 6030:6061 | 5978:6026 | 0.82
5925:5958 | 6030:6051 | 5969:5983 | -0.12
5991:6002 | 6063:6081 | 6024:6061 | 0.24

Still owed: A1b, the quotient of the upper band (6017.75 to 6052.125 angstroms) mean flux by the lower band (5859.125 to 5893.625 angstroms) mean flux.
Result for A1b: 1.0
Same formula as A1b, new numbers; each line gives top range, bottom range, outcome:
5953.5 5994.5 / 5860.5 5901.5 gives 1.04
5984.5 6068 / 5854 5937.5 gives 1.02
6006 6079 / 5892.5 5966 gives 1.01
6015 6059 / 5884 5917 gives 1.03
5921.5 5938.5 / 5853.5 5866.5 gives 1.05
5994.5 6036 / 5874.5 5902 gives 1.03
